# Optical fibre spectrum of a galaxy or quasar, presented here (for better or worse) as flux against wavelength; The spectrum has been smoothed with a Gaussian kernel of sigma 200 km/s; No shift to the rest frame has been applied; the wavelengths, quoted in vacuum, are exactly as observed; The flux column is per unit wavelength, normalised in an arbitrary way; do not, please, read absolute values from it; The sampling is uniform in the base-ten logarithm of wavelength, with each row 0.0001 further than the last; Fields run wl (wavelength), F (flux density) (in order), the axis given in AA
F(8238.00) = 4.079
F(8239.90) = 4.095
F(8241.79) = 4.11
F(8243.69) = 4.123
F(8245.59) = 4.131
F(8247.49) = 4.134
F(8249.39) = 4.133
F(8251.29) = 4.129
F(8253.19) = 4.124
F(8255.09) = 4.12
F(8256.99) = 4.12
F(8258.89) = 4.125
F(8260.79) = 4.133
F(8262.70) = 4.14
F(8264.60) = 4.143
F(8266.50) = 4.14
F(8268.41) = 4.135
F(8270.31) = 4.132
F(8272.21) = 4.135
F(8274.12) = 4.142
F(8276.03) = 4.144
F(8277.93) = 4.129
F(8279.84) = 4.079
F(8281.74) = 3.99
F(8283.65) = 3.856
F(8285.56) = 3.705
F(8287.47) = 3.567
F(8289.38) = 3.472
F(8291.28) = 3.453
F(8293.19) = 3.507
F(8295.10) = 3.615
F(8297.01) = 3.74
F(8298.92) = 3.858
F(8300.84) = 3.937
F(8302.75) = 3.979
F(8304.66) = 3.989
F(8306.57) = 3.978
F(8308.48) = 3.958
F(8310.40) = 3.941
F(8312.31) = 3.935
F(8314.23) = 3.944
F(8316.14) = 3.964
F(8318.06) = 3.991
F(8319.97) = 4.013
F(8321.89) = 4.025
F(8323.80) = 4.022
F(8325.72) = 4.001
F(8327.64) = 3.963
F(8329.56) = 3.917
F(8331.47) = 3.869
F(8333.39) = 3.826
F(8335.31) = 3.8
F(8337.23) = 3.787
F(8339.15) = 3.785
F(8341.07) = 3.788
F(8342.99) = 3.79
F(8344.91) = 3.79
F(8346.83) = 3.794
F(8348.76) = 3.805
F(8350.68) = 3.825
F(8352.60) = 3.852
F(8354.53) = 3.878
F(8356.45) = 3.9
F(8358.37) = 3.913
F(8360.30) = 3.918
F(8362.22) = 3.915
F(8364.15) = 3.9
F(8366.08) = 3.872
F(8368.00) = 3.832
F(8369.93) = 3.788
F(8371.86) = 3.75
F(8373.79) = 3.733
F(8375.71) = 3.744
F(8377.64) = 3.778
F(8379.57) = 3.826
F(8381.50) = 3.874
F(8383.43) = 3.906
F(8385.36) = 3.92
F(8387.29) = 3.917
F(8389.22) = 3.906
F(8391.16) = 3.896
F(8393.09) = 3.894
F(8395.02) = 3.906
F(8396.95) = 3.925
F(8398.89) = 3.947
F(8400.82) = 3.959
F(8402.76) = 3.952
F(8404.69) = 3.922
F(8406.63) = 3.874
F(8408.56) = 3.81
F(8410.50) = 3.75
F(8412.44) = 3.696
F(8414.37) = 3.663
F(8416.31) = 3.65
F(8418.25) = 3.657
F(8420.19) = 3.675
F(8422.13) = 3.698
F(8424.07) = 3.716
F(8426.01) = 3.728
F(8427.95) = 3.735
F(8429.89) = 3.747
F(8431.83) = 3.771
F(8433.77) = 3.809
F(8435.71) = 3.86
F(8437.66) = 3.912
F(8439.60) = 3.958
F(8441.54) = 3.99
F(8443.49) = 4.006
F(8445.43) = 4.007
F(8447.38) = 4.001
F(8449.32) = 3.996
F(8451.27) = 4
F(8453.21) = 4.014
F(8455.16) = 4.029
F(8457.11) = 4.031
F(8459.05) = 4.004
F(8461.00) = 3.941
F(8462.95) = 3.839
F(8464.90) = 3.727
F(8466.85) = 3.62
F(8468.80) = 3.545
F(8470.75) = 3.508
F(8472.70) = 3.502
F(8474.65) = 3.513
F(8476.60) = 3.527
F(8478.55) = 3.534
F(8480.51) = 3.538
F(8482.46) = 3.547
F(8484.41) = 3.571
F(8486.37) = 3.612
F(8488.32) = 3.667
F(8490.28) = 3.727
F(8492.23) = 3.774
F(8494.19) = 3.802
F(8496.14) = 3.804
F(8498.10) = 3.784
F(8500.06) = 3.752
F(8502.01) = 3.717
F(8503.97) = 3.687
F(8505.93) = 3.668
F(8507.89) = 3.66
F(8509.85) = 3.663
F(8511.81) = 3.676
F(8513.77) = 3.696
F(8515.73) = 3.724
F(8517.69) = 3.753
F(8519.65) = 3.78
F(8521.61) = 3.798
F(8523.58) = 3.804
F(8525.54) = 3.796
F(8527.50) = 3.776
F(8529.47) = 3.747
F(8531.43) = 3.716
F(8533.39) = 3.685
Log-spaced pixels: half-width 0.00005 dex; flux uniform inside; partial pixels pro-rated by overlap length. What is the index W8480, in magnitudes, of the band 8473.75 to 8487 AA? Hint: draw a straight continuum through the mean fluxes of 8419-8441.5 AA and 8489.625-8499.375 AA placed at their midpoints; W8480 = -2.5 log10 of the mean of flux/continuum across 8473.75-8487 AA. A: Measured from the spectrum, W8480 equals 0.070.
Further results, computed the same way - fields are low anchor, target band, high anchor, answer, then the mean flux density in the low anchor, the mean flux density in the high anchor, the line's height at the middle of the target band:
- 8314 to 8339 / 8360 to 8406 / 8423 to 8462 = 0.01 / 3.93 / 3.91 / 3.92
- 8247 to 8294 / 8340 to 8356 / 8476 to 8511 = 0.02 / 4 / 3.67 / 3.88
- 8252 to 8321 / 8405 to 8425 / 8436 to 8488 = 0.03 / 3.95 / 3.79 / 3.83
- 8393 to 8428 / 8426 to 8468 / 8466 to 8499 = -0.05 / 3.8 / 3.62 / 3.71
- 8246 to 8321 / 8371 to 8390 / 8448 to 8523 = 0.00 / 3.97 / 3.73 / 3.85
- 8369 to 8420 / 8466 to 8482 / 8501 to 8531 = 0.07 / 3.83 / 3.73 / 3.76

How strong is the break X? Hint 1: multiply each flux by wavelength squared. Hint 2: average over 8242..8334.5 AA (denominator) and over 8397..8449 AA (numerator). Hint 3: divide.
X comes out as 1.00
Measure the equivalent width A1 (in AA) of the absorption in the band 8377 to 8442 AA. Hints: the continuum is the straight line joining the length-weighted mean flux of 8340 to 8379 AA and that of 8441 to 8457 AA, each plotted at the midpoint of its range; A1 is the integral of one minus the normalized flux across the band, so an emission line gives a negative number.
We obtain 1.62 AA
